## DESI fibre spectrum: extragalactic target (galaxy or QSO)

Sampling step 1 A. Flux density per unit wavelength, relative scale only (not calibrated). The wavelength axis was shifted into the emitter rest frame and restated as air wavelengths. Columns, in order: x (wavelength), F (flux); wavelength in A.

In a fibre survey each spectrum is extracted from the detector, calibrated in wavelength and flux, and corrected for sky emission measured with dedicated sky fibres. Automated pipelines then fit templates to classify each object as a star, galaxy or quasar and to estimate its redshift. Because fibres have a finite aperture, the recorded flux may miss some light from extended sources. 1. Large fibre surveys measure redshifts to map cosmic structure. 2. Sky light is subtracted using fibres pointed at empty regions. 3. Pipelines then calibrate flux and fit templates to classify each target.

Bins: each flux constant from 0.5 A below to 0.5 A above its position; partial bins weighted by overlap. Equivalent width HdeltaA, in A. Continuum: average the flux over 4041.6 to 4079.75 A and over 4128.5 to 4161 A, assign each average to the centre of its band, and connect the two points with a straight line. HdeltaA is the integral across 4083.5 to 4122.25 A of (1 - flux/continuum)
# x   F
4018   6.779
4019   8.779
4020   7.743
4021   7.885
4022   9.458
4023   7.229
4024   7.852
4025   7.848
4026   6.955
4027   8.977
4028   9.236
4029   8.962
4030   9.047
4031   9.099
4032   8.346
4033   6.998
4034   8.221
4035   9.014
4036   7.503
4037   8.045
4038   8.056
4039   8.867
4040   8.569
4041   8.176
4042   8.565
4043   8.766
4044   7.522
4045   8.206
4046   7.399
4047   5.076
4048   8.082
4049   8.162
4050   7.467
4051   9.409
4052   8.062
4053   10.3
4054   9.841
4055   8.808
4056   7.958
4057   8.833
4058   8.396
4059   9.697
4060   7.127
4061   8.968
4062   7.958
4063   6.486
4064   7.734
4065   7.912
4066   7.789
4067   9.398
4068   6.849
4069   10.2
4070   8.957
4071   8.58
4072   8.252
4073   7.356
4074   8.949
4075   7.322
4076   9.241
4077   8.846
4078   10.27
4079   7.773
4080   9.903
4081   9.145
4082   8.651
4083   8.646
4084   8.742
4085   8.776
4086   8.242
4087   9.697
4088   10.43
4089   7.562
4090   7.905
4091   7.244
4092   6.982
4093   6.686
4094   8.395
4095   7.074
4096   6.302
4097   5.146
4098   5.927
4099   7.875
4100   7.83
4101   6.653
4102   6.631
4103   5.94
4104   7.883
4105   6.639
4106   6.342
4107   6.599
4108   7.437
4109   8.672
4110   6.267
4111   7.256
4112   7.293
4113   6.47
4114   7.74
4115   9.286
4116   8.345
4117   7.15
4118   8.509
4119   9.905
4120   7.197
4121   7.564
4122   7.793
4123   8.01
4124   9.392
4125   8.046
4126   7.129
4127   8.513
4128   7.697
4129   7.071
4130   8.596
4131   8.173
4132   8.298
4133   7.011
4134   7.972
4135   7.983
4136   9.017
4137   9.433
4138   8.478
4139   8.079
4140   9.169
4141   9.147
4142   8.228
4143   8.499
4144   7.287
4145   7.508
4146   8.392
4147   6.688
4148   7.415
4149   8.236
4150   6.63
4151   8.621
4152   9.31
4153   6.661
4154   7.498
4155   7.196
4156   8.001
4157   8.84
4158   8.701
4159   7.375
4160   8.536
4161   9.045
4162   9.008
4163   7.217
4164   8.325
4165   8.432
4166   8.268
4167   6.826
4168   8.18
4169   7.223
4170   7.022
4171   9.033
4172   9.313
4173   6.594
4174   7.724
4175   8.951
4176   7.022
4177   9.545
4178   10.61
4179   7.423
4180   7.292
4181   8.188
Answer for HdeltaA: 3.13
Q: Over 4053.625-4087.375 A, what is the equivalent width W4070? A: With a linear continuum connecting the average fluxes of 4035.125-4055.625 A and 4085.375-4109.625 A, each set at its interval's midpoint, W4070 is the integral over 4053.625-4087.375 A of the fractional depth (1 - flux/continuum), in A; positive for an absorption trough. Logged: -3.3 A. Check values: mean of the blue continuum 8.26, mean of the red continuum 7.34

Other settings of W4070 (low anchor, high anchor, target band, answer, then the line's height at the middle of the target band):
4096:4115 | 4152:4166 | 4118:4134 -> -1.4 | 7.41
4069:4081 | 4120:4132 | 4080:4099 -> 1.4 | 8.54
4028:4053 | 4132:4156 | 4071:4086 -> -1.0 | 8.15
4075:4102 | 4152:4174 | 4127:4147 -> -0.4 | 8.01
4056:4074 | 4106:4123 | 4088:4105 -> 1.7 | 7.9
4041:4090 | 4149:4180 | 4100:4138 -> 2.4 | 8.26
